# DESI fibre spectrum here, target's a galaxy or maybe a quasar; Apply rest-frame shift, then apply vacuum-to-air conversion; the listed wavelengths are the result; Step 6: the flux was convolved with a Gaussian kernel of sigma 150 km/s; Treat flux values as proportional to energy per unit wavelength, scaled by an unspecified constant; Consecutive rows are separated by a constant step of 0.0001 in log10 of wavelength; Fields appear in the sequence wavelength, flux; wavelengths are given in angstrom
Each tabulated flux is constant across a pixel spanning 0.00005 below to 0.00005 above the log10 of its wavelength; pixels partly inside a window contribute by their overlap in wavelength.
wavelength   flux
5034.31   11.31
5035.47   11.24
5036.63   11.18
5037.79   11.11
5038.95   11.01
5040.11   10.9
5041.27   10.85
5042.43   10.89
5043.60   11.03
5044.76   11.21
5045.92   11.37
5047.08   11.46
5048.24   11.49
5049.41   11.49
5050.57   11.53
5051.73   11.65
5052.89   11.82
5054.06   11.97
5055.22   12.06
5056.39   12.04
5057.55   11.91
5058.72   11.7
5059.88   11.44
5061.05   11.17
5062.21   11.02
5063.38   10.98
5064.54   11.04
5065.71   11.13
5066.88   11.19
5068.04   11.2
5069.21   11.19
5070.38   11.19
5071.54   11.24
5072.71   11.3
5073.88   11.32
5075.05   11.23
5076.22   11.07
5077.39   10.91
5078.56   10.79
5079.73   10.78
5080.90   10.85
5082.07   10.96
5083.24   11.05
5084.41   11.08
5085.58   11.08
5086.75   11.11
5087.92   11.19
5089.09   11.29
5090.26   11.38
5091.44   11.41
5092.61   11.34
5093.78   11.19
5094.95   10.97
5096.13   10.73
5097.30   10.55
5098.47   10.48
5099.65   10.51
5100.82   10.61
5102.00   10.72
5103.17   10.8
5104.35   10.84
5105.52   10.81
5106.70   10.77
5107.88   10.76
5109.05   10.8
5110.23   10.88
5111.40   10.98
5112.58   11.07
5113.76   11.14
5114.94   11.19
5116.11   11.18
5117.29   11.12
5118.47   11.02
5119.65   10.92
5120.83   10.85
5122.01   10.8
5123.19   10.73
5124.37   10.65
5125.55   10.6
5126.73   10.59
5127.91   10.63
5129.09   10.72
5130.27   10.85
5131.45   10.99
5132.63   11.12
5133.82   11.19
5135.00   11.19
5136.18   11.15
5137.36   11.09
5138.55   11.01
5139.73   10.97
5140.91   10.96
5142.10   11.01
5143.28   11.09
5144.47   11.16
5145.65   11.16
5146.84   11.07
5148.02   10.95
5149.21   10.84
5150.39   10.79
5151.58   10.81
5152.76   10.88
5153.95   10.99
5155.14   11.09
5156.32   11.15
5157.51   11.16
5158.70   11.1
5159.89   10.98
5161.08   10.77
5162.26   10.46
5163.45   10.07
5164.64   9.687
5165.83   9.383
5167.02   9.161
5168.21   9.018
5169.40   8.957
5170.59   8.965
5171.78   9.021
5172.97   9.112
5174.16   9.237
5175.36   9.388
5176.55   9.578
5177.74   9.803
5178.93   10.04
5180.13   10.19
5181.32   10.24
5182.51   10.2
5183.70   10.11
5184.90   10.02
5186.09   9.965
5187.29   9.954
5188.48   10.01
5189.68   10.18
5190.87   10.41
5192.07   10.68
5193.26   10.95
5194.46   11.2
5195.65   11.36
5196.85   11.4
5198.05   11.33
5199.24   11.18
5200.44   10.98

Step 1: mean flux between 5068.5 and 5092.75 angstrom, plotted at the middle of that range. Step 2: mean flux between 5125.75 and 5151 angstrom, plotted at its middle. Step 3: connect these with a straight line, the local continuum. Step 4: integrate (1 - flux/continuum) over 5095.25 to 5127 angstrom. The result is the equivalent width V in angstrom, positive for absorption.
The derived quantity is 0.64 angstrom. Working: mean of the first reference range 11.1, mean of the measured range 10.8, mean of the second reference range 11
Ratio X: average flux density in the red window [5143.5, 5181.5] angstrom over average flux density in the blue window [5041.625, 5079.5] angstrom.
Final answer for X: 0.9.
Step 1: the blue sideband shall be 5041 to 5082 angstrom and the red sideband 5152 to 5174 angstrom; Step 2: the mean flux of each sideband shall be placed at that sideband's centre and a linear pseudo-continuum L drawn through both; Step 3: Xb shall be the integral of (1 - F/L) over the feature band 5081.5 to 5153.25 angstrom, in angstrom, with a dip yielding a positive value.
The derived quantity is -2.1 angstrom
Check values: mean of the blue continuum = 11.3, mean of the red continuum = 10.1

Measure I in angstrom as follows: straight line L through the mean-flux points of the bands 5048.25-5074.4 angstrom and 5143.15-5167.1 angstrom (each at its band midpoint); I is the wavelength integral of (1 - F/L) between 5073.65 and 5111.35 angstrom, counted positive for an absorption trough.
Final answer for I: 0.9 angstrom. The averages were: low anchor 11.4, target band 10.9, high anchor 10.7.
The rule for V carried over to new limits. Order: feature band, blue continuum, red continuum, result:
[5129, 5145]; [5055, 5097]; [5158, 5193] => -0.99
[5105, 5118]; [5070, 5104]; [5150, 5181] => -0.32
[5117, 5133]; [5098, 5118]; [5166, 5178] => -0.61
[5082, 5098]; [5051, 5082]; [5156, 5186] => -0.15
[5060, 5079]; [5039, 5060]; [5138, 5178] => 0.23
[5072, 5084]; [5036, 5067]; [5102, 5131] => 0.14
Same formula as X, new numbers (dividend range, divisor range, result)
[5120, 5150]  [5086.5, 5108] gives 1.00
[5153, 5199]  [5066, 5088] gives 0.92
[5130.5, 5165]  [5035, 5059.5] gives 0.96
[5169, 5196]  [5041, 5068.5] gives 0.87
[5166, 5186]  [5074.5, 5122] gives 0.87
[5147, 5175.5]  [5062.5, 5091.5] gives 0.92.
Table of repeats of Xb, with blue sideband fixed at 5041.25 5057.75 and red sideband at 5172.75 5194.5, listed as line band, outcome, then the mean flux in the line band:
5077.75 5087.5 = 0.2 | 11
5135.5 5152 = -0.8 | 11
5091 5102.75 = 0.2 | 10.8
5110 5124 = -0.3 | 11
